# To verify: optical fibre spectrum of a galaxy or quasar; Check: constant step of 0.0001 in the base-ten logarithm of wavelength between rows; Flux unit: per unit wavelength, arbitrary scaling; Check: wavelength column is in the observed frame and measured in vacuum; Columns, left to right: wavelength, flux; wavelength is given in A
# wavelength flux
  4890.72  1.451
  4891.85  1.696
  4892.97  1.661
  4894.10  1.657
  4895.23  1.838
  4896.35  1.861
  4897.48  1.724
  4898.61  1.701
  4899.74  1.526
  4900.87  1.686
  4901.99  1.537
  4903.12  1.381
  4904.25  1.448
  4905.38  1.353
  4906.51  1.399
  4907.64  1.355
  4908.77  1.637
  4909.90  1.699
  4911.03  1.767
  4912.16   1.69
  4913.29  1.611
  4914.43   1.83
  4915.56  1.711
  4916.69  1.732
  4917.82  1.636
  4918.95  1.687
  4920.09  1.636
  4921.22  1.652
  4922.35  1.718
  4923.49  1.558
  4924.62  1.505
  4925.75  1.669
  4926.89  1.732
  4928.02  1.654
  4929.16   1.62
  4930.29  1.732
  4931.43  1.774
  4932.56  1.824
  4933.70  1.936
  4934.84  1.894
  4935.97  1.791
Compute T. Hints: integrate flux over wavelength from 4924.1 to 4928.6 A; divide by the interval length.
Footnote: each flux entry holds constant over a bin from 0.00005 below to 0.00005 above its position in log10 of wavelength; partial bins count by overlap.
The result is 1.64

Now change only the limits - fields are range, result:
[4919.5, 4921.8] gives 1.64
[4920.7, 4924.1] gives 1.64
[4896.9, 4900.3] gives 1.65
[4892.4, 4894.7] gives 1.66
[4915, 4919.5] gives 1.69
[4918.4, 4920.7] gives 1.66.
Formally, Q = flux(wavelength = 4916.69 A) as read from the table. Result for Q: 1.732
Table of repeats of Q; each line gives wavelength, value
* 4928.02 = 1.654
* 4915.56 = 1.711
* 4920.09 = 1.636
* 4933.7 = 1.936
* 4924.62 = 1.505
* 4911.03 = 1.767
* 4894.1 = 1.657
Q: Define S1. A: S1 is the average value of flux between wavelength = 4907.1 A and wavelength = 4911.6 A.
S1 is 1.62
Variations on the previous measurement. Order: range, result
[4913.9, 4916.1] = 1.77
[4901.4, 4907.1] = 1.43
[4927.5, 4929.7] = 1.63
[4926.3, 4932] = 1.7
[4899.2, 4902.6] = 1.58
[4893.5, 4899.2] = 1.75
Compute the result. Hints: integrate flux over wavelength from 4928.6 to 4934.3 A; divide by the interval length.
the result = 1.78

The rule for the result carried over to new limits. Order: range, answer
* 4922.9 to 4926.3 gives 1.58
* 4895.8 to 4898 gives 1.79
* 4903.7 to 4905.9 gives 1.4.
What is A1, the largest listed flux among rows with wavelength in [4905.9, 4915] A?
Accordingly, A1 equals 1.83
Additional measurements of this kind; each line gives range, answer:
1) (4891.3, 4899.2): 1.861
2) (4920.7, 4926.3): 1.718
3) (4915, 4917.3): 1.732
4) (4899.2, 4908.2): 1.686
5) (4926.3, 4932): 1.774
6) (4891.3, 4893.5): 1.696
